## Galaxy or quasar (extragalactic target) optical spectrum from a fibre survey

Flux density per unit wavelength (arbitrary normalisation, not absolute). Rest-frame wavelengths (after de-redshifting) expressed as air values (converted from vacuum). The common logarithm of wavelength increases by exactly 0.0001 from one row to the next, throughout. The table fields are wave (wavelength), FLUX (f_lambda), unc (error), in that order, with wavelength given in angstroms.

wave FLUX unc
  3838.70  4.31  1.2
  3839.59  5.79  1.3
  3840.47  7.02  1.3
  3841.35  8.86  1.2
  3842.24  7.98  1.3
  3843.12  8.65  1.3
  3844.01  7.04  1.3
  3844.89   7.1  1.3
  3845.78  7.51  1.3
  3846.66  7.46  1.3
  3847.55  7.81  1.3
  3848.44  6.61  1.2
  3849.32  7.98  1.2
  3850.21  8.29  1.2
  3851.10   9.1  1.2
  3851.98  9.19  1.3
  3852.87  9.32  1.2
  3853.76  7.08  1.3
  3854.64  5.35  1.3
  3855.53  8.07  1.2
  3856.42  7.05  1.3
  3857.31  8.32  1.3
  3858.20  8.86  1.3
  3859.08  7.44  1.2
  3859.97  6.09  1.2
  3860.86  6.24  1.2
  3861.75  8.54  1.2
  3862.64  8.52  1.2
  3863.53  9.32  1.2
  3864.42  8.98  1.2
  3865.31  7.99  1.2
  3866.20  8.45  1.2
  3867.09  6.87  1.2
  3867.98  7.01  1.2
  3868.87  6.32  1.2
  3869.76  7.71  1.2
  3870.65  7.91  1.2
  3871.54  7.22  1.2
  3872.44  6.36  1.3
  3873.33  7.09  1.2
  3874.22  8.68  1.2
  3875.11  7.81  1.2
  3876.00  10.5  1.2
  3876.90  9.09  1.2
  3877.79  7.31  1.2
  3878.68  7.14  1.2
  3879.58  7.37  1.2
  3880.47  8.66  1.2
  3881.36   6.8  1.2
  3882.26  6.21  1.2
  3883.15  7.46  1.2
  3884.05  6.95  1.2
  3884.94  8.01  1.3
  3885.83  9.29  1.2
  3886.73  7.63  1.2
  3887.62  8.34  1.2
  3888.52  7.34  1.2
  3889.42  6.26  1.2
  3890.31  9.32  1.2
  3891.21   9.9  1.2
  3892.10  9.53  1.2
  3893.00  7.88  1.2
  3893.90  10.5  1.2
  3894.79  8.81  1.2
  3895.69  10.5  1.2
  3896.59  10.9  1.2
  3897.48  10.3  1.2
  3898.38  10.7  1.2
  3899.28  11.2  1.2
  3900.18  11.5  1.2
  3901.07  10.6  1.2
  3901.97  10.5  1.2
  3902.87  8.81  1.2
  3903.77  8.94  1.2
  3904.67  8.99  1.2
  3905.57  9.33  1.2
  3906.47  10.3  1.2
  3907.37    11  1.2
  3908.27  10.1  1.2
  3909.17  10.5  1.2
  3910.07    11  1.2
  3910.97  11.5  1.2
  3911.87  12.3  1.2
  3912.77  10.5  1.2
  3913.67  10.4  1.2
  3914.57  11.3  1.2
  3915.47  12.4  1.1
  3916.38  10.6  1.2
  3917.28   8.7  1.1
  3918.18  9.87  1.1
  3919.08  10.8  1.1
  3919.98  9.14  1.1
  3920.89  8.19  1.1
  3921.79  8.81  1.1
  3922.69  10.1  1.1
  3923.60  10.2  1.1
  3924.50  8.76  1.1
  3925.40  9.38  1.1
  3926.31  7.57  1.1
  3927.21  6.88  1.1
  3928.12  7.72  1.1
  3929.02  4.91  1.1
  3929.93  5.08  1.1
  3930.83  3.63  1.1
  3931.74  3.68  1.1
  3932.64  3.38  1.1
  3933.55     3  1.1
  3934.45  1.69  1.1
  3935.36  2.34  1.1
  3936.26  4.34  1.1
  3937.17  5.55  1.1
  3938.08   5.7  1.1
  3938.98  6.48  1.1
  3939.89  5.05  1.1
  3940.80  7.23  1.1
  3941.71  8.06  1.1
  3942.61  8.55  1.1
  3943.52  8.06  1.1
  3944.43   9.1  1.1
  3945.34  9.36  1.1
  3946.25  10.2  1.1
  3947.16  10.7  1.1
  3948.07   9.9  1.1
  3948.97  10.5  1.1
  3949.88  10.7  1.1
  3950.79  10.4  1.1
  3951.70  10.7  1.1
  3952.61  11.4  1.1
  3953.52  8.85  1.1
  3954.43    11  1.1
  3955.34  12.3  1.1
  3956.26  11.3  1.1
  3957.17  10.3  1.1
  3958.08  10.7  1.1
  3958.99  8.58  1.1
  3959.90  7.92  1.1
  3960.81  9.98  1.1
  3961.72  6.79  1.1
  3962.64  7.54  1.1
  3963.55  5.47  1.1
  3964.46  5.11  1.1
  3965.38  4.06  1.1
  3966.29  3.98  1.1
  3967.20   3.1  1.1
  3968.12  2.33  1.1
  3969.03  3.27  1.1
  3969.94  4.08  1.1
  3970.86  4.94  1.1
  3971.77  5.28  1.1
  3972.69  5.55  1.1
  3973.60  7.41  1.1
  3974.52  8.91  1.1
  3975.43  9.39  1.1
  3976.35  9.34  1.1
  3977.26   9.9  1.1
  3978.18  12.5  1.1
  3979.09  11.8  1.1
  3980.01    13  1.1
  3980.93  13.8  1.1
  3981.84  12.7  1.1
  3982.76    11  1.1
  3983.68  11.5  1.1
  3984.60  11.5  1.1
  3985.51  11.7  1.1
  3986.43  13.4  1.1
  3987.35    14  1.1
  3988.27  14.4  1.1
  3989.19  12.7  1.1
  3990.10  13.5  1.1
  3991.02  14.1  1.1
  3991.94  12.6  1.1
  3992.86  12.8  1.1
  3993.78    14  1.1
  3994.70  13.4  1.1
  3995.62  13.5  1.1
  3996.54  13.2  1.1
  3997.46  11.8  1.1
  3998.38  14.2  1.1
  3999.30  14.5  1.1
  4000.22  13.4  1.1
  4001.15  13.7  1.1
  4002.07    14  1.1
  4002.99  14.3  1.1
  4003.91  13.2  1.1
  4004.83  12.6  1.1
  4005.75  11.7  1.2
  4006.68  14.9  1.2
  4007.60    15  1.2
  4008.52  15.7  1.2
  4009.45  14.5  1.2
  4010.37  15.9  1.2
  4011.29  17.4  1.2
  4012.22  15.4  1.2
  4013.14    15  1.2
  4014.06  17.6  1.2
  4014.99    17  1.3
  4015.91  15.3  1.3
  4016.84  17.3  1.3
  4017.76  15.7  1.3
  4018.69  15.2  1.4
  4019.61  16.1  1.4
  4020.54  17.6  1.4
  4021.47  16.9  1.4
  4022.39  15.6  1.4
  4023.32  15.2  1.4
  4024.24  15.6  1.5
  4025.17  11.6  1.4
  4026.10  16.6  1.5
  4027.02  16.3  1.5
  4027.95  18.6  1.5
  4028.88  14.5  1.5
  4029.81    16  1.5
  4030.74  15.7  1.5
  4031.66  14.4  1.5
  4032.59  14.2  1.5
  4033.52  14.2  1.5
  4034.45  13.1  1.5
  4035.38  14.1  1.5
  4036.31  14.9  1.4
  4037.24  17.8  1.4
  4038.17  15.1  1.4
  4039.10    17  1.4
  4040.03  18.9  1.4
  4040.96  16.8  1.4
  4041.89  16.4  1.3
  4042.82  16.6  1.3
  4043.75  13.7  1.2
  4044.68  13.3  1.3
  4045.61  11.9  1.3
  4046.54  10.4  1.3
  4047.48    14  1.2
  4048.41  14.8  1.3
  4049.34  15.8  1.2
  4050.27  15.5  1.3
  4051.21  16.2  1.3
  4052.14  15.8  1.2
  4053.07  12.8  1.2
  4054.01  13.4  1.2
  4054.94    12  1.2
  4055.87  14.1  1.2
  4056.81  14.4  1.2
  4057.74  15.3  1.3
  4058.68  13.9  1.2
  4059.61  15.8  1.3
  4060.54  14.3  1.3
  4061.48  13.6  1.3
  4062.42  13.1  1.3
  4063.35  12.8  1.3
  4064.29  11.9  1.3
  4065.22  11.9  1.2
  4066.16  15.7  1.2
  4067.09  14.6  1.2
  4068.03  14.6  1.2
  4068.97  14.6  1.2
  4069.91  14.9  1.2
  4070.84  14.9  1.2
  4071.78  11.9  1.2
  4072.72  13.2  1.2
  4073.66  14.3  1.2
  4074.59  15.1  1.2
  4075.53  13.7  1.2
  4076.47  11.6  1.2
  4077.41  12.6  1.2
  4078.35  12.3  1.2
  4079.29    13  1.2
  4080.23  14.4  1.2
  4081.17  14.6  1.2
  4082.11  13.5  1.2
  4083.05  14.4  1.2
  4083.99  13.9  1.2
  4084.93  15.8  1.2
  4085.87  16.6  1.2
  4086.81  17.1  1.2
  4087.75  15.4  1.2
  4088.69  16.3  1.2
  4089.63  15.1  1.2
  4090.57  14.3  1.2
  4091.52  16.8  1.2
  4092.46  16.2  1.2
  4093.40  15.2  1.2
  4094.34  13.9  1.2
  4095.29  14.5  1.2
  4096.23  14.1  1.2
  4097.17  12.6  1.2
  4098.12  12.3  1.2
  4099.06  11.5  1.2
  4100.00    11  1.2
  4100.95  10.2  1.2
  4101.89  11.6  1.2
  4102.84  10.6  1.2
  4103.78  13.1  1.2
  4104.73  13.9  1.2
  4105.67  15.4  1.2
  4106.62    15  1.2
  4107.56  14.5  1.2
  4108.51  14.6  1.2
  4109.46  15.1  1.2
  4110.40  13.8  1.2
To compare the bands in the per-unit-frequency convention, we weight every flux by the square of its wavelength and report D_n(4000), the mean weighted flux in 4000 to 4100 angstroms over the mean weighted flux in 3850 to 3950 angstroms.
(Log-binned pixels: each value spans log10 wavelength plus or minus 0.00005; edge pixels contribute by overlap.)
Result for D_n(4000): 1.90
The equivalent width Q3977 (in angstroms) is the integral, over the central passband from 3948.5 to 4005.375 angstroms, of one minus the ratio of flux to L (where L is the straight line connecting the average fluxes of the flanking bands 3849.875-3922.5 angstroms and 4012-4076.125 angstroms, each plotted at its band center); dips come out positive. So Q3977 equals 9.15 angstroms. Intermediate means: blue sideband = 8.84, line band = 10.4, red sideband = 14.9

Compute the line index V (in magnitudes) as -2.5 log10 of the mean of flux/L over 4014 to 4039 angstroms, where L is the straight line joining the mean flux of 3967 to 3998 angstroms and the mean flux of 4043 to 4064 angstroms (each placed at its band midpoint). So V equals -0.229 mag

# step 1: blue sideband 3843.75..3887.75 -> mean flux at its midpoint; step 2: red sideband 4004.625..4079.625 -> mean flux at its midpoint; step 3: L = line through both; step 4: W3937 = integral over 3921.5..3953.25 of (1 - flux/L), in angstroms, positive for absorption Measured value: 9.6 angstroms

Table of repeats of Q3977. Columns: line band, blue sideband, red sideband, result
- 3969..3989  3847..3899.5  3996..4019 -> 4.9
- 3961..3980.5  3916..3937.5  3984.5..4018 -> 7.6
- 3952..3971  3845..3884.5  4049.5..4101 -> 5.8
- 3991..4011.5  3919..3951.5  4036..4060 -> -3.7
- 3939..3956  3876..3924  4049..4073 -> 2.1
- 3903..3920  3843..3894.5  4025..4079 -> -1.8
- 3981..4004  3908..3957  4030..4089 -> -3.8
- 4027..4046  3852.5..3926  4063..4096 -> -3.3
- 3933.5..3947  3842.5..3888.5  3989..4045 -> 5.8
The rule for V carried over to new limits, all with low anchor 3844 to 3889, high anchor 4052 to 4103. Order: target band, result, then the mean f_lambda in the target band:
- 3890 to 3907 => -0.15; 9.93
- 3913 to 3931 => 0.06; 8.82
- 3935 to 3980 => 0.29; 7.94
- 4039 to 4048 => -0.15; 14.8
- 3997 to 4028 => -0.25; 15.1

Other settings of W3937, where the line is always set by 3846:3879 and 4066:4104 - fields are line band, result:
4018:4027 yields -2.5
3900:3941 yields 4.9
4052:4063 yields -0.7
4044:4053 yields -0.8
